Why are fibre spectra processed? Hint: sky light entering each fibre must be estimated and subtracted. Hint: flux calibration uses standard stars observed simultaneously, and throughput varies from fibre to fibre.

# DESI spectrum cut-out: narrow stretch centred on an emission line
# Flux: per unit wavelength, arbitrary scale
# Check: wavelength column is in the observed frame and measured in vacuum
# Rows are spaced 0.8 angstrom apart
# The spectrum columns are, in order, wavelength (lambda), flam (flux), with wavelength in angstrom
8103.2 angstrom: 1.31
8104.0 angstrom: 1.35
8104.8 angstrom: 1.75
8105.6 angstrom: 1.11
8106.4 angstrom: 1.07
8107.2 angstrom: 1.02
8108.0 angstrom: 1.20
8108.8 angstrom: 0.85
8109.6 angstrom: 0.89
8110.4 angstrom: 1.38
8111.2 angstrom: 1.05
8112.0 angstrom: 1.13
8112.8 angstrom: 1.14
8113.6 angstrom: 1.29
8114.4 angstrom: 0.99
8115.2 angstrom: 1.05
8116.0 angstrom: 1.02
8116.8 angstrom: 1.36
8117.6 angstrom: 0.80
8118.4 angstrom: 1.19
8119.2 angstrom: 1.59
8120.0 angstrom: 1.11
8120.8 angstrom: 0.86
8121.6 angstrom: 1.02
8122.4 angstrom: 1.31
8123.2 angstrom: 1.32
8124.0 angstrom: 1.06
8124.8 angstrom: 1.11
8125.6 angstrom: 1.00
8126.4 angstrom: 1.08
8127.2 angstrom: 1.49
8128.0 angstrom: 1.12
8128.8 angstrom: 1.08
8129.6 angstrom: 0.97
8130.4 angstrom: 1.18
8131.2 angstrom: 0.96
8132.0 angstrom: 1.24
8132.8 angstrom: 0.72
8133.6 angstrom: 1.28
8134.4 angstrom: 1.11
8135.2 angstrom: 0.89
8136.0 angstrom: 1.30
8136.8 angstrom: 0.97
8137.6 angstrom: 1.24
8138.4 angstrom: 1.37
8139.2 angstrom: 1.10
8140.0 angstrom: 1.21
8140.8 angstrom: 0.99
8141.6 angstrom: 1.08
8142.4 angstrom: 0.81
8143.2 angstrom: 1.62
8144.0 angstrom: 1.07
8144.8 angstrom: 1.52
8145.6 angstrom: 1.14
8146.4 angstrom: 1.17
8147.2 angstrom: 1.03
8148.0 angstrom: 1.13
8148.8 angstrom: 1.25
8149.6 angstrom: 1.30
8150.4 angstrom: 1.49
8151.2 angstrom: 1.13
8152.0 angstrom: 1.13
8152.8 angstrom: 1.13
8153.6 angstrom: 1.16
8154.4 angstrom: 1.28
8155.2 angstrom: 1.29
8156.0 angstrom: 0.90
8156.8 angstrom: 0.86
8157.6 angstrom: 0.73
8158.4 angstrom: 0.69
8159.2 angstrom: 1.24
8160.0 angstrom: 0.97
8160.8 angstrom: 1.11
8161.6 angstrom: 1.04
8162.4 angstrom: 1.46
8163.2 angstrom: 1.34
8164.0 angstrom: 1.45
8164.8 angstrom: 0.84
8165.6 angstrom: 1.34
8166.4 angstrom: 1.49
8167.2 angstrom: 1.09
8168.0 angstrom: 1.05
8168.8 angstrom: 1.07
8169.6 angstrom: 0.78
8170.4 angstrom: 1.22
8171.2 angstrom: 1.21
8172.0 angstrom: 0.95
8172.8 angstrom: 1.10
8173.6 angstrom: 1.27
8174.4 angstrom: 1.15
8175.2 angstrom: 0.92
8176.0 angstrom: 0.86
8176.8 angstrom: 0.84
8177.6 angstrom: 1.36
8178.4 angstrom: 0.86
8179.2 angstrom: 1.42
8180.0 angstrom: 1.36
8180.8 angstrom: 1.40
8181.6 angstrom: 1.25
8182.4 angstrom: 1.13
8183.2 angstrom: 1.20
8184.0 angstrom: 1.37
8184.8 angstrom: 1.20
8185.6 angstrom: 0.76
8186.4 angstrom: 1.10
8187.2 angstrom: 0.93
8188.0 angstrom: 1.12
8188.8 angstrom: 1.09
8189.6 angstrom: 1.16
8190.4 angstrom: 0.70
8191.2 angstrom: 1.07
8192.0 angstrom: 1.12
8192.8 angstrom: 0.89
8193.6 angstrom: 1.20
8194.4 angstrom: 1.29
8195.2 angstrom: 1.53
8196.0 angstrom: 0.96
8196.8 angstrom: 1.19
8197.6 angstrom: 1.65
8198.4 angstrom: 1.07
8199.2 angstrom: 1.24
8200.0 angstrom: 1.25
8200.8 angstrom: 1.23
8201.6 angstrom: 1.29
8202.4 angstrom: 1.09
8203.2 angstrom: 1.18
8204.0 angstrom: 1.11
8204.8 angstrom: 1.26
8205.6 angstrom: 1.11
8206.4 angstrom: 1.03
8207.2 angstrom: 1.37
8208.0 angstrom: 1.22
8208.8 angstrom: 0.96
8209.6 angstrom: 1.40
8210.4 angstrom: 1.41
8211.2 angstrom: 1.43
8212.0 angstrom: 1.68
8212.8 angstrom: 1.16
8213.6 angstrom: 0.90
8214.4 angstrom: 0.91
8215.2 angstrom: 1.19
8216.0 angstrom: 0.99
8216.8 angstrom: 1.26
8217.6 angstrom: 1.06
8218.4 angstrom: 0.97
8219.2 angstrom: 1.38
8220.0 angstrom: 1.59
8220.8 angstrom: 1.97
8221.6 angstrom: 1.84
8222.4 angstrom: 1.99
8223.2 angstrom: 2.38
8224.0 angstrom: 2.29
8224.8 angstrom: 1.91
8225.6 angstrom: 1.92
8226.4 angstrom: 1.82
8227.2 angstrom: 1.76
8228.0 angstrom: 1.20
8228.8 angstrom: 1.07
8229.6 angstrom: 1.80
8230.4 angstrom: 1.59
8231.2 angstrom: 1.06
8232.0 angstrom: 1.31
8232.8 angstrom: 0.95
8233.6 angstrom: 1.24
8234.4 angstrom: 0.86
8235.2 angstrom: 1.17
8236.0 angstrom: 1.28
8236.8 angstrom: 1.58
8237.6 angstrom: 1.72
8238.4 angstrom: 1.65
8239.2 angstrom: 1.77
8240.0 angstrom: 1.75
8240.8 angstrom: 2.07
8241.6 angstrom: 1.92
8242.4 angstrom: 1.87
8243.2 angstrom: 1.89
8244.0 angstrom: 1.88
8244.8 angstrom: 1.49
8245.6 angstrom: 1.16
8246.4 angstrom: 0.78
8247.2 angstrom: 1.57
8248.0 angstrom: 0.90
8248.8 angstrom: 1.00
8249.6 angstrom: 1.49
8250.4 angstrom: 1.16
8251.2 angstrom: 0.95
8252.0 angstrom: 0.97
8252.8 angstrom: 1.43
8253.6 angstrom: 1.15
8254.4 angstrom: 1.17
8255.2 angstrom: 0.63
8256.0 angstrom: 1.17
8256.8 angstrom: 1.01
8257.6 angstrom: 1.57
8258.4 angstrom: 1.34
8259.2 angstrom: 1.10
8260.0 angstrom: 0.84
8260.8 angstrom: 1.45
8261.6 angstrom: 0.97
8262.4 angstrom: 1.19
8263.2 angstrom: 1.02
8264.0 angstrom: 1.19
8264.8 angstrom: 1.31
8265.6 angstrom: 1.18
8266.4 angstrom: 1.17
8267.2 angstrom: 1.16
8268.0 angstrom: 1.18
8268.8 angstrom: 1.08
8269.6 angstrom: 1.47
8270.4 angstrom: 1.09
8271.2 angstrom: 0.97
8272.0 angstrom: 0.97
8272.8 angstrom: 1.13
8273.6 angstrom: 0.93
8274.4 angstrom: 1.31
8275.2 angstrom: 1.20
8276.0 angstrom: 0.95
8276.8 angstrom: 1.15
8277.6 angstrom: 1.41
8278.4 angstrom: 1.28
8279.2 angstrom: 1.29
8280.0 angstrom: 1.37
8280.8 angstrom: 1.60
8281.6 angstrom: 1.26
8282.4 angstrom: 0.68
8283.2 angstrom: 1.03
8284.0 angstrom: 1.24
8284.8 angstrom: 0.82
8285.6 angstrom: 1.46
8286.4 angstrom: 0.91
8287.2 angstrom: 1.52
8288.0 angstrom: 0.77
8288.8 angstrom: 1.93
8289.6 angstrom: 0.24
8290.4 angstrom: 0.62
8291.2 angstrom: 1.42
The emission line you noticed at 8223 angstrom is [S II] 6716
